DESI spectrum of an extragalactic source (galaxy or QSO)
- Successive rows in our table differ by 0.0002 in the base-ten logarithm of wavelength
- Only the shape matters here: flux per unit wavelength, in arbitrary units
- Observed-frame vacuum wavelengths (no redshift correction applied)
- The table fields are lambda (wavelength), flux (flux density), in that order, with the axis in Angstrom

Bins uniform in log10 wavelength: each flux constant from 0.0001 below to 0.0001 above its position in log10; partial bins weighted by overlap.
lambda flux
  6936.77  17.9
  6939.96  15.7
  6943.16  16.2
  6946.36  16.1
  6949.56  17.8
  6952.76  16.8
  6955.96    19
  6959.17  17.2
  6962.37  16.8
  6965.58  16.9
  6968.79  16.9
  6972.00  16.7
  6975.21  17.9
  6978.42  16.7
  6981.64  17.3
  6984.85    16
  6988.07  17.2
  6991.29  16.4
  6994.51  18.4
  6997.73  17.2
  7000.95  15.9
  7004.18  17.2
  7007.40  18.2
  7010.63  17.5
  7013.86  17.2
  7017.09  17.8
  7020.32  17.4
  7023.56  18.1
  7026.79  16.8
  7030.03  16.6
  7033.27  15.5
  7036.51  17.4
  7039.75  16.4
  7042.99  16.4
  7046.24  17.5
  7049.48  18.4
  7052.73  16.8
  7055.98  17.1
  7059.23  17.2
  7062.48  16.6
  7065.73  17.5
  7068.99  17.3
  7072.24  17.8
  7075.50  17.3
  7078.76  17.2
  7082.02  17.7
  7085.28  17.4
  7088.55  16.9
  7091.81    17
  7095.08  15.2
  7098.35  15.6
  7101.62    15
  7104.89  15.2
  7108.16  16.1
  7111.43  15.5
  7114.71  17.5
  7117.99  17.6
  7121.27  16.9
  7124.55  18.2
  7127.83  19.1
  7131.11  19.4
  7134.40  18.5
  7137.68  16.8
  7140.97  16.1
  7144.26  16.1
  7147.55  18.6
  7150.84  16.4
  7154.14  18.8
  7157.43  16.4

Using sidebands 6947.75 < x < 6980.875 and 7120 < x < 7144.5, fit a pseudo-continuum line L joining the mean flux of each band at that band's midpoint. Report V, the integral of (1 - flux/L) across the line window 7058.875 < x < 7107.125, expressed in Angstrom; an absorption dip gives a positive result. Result 2.4 Angstrom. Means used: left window 17.3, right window 17.7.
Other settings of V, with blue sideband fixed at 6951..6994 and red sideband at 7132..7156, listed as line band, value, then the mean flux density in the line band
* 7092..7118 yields 2.10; 15.9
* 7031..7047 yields 0.57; 16.6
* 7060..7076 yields -0.03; 17.3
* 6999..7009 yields 0.03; 17.1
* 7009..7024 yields -0.34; 17.6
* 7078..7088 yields -0.07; 17.4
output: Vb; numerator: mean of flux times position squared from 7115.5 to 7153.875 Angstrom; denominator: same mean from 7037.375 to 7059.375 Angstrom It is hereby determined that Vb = 1.06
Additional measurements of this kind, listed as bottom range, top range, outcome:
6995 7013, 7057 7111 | 0.99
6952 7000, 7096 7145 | 1.03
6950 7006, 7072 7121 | 1.00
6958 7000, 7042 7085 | 1.04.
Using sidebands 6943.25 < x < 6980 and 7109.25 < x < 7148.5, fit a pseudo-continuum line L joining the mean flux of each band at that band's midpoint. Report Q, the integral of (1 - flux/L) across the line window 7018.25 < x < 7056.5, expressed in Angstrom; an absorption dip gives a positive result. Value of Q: 0.5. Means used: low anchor 17.1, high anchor 17.5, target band 17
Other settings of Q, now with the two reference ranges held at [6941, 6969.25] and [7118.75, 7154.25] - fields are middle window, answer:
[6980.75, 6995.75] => 0.1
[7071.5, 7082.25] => 0.0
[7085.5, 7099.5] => 1.0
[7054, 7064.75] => 0.3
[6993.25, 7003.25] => 0.0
